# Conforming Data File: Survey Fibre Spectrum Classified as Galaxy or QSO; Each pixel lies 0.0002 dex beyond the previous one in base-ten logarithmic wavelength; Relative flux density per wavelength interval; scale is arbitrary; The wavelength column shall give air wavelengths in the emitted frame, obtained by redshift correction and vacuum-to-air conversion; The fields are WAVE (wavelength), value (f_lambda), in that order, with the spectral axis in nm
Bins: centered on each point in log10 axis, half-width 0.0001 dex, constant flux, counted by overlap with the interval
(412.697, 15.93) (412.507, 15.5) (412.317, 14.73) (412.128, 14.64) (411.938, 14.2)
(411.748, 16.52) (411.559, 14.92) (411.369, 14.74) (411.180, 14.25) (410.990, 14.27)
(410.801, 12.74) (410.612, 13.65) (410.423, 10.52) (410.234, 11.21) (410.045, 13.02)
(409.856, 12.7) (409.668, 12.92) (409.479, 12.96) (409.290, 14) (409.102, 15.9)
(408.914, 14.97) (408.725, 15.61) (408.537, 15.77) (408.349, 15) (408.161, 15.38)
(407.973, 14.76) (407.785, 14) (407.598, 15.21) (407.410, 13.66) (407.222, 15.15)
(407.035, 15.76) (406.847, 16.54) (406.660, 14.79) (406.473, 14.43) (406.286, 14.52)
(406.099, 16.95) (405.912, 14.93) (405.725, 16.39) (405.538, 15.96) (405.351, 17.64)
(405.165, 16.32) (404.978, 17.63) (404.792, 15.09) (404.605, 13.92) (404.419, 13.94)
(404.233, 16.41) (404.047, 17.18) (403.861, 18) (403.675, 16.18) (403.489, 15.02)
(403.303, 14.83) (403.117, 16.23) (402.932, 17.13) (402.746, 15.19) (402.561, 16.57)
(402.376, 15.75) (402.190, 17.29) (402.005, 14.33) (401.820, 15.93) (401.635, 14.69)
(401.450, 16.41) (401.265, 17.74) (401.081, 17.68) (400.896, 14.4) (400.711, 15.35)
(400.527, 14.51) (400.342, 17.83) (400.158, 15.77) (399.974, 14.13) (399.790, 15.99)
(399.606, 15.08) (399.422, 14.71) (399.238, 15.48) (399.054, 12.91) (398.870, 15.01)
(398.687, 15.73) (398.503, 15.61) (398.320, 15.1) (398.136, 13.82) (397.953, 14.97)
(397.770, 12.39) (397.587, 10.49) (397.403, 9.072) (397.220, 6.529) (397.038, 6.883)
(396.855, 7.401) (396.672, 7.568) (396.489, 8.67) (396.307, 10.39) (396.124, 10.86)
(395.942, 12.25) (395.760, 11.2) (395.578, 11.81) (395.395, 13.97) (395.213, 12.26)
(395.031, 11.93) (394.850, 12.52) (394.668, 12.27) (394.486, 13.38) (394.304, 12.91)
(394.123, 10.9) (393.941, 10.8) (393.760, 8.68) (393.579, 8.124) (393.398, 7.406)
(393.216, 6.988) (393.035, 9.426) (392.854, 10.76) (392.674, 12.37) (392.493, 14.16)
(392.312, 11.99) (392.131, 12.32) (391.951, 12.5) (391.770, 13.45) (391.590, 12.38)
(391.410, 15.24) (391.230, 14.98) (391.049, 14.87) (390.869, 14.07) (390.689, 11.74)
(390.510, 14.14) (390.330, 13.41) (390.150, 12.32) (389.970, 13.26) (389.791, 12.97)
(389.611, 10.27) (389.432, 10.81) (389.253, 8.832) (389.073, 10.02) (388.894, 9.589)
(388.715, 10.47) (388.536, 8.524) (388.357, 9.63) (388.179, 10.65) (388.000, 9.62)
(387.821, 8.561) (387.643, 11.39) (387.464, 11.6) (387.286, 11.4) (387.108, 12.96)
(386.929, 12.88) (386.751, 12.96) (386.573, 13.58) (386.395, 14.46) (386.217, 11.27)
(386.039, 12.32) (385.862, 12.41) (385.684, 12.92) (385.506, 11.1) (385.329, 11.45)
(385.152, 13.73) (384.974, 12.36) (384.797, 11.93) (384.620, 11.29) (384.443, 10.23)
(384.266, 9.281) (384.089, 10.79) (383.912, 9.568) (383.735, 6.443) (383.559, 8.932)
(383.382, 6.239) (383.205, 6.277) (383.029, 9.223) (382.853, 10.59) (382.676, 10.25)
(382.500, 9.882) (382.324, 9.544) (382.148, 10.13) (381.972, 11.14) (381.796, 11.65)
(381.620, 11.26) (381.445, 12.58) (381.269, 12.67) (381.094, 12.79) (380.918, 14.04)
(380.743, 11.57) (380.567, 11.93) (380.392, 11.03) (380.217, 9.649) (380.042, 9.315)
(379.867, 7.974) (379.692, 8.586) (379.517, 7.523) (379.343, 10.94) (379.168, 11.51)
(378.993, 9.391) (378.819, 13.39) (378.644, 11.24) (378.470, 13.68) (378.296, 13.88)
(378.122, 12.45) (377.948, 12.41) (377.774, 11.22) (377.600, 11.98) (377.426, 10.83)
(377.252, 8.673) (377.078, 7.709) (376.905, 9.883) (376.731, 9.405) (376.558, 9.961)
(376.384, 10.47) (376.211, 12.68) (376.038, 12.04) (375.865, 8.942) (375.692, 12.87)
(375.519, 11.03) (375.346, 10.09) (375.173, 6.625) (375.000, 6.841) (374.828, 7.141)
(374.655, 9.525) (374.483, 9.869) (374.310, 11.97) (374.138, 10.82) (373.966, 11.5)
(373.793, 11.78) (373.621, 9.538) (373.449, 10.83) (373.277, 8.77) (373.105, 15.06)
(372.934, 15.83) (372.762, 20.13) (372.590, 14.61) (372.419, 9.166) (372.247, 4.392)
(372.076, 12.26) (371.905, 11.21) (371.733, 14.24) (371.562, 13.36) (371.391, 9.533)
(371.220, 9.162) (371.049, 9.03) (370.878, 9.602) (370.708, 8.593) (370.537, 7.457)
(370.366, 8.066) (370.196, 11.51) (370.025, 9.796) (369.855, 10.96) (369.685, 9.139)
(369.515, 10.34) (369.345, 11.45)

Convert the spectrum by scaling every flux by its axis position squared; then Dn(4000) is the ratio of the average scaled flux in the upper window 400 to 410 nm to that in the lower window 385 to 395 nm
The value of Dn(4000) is 1.43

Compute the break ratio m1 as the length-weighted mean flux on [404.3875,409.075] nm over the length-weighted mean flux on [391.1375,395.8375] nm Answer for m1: 1.31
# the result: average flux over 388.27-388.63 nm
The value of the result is 9.09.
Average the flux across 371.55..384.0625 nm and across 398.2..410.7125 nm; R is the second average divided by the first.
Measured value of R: 1.42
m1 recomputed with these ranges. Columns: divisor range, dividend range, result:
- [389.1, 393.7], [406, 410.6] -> 1.21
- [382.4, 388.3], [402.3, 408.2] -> 1.44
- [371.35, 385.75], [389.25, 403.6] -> 1.20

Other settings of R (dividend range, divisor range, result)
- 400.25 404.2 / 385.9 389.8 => 1.45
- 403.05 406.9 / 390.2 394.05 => 1.33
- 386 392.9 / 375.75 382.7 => 1.10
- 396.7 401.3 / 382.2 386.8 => 1.27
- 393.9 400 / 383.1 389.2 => 1.13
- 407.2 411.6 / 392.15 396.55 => 1.26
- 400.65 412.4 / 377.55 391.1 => 1.36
